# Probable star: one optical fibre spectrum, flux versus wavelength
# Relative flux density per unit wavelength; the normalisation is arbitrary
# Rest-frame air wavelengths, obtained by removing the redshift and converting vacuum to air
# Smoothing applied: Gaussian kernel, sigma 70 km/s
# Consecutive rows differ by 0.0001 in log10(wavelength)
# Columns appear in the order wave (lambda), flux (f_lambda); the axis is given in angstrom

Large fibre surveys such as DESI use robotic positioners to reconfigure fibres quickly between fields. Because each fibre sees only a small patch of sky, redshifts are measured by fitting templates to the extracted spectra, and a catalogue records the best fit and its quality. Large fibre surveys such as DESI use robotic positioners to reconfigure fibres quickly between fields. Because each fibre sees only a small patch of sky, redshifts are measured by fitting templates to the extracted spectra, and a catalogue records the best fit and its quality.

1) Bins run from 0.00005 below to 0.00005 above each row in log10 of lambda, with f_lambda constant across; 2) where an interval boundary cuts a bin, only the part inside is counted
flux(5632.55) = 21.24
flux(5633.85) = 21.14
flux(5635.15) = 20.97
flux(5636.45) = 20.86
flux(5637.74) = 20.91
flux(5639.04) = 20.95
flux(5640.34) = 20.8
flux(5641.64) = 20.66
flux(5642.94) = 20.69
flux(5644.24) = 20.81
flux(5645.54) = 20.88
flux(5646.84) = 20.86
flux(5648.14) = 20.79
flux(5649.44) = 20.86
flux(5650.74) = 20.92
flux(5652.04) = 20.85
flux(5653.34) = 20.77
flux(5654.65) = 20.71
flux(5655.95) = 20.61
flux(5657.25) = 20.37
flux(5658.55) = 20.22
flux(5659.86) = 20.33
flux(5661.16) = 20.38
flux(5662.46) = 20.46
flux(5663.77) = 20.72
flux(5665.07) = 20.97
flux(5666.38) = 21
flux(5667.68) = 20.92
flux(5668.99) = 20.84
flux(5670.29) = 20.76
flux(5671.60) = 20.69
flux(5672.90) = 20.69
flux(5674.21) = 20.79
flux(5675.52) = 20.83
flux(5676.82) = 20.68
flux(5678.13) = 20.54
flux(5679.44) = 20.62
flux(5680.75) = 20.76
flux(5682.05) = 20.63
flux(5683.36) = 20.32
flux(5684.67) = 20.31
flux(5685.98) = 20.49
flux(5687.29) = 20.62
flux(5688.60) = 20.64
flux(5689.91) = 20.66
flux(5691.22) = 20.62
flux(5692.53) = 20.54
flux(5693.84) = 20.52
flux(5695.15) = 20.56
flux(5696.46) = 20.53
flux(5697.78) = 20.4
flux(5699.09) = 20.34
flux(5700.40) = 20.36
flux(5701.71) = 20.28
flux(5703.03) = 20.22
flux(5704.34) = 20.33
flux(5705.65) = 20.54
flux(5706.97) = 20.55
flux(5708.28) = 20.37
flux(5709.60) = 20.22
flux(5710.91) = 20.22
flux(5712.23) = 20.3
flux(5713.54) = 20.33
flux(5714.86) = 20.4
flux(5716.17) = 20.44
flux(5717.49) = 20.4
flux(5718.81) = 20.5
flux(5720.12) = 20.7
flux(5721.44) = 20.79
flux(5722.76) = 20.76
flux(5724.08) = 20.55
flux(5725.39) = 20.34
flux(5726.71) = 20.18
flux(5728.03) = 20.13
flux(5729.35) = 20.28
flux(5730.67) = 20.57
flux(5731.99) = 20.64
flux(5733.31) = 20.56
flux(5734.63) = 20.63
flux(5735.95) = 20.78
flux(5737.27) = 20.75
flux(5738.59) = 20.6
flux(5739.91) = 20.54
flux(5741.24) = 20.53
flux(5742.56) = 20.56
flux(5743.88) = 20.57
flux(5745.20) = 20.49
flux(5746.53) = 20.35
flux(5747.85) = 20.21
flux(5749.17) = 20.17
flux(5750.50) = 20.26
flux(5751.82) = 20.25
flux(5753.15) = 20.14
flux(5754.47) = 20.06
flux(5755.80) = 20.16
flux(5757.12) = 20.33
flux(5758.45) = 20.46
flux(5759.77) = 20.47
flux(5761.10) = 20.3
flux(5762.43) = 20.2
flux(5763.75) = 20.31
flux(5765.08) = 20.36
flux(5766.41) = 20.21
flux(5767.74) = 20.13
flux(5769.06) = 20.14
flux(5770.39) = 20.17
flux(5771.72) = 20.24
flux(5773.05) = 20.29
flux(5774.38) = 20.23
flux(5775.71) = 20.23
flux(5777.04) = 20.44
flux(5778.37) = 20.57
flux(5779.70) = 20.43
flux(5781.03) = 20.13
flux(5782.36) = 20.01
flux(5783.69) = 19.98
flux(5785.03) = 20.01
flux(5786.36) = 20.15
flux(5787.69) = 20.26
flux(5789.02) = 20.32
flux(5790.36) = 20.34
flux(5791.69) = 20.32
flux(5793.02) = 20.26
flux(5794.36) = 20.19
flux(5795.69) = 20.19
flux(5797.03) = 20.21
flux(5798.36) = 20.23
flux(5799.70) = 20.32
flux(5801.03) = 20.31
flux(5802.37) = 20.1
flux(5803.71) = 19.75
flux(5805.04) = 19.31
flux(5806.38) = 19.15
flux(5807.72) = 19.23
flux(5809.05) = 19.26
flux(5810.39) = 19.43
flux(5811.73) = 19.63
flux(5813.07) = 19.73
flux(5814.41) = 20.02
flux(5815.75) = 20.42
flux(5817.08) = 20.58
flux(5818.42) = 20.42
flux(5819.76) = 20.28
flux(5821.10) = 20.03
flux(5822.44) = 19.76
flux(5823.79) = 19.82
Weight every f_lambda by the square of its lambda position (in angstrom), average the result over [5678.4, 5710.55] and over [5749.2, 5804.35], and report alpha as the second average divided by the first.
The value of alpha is 1.0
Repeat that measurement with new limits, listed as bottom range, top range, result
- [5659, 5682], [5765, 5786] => 1.01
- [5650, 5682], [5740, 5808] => 1.01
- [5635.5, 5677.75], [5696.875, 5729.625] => 1.00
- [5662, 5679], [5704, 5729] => 1.00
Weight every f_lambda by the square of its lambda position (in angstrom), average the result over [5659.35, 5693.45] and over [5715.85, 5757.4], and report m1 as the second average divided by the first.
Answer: 1.01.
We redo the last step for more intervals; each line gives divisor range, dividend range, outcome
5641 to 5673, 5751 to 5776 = 1.01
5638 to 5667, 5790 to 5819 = 1.02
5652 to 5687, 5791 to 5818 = 1.01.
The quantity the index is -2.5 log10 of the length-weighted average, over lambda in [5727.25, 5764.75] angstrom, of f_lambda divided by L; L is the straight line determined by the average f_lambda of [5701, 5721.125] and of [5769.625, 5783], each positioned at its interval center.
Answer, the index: 0.00 mag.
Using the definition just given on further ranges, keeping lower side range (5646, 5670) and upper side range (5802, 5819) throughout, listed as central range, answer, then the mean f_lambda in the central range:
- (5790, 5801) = -0.02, 20.3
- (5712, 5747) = -0.01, 20.5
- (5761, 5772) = -0.01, 20.2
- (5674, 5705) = 0.00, 20.5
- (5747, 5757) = 0.00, 20.2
